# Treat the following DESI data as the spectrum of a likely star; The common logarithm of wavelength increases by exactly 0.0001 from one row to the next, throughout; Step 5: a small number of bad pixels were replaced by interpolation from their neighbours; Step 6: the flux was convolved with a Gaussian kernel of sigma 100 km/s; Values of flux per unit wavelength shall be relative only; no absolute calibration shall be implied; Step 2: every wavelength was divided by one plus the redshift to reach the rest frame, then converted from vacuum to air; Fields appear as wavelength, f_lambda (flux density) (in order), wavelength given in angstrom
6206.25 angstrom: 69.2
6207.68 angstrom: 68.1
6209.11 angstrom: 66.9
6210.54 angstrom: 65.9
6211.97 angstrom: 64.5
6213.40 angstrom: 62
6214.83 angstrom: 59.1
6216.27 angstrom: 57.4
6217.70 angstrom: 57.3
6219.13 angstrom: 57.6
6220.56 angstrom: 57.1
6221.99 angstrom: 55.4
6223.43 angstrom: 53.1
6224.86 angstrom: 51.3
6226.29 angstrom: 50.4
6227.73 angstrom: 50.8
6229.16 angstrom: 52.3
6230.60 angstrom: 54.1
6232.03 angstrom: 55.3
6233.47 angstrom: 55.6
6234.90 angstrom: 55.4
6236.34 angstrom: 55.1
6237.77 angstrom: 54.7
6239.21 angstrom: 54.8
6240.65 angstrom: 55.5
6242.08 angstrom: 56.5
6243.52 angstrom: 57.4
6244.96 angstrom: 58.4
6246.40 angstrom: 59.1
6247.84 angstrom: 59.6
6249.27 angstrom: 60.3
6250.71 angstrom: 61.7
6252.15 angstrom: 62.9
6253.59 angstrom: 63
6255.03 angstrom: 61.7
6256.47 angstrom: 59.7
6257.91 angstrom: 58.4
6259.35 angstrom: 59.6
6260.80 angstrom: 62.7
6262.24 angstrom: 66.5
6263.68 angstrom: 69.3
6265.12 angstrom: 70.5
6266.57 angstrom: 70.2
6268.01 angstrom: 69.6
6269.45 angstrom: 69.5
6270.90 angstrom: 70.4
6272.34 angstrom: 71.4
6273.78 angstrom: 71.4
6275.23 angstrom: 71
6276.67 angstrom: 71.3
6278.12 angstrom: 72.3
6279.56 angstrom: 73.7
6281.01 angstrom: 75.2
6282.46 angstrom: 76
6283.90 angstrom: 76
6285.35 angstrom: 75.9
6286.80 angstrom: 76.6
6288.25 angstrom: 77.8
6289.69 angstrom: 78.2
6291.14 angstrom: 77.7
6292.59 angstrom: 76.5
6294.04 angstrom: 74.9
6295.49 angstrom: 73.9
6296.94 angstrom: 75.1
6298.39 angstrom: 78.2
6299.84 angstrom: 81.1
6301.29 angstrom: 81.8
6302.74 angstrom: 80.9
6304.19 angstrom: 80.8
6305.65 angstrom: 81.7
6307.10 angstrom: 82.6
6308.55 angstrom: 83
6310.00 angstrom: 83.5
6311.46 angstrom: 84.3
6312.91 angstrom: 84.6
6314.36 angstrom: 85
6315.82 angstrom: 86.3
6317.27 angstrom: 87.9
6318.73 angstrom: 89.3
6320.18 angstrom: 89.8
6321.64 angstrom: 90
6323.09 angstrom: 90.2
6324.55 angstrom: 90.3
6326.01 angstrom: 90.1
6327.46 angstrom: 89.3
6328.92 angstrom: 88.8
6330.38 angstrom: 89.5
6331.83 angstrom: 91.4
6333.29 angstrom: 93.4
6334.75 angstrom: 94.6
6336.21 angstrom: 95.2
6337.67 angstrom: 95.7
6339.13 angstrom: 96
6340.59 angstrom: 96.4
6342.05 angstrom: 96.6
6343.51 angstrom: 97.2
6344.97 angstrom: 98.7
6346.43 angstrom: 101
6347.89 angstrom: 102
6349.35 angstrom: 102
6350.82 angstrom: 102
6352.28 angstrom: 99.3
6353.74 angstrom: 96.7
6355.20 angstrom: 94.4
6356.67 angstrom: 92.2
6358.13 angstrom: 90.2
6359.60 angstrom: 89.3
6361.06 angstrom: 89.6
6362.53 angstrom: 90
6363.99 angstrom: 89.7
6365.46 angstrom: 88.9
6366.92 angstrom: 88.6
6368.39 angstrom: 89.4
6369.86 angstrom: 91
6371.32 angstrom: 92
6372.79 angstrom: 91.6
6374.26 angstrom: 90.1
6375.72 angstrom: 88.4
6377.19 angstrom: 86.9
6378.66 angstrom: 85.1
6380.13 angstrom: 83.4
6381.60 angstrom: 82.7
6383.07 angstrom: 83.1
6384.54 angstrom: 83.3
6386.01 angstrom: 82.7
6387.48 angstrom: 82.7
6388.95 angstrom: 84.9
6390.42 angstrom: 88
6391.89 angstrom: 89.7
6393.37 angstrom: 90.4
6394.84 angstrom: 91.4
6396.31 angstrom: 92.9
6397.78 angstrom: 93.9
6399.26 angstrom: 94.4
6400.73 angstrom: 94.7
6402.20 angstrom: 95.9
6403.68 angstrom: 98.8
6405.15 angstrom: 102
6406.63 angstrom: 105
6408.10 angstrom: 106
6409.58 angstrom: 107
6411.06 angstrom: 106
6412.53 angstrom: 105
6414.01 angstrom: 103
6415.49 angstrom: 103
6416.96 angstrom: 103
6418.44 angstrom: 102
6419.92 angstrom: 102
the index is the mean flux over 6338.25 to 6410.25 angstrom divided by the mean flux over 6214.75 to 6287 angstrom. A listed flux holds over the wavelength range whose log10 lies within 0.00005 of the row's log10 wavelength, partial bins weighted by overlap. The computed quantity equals 1.49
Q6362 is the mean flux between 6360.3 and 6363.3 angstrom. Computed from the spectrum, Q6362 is 89.9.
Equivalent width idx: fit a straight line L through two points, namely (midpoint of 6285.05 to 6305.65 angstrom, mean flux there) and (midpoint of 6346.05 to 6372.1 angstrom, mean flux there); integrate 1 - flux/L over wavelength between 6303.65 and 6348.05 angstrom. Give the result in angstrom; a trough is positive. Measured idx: -2.5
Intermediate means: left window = 78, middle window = 90.4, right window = 93.7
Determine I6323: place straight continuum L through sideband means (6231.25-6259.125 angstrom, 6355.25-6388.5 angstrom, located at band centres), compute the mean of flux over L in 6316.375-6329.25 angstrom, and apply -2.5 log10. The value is -0.172 mag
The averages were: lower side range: 58.2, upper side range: 87.9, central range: 89.5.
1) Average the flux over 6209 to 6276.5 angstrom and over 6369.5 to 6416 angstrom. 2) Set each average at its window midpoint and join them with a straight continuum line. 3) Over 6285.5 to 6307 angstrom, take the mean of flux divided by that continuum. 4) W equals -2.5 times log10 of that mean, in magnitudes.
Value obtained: -0.09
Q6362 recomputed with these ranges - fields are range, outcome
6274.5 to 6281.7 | 72.7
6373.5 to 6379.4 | 87.7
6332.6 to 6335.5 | 93.9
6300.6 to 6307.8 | 81.5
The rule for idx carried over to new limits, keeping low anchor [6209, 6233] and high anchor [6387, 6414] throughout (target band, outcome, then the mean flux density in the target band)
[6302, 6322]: -2.08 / 84.9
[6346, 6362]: -1.86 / 96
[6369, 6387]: 0.92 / 86.7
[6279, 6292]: -0.98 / 76.4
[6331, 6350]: -3.14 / 96.9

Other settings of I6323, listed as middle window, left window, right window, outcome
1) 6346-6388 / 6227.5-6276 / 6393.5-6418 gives -0.01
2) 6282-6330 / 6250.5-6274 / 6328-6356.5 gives 0.00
